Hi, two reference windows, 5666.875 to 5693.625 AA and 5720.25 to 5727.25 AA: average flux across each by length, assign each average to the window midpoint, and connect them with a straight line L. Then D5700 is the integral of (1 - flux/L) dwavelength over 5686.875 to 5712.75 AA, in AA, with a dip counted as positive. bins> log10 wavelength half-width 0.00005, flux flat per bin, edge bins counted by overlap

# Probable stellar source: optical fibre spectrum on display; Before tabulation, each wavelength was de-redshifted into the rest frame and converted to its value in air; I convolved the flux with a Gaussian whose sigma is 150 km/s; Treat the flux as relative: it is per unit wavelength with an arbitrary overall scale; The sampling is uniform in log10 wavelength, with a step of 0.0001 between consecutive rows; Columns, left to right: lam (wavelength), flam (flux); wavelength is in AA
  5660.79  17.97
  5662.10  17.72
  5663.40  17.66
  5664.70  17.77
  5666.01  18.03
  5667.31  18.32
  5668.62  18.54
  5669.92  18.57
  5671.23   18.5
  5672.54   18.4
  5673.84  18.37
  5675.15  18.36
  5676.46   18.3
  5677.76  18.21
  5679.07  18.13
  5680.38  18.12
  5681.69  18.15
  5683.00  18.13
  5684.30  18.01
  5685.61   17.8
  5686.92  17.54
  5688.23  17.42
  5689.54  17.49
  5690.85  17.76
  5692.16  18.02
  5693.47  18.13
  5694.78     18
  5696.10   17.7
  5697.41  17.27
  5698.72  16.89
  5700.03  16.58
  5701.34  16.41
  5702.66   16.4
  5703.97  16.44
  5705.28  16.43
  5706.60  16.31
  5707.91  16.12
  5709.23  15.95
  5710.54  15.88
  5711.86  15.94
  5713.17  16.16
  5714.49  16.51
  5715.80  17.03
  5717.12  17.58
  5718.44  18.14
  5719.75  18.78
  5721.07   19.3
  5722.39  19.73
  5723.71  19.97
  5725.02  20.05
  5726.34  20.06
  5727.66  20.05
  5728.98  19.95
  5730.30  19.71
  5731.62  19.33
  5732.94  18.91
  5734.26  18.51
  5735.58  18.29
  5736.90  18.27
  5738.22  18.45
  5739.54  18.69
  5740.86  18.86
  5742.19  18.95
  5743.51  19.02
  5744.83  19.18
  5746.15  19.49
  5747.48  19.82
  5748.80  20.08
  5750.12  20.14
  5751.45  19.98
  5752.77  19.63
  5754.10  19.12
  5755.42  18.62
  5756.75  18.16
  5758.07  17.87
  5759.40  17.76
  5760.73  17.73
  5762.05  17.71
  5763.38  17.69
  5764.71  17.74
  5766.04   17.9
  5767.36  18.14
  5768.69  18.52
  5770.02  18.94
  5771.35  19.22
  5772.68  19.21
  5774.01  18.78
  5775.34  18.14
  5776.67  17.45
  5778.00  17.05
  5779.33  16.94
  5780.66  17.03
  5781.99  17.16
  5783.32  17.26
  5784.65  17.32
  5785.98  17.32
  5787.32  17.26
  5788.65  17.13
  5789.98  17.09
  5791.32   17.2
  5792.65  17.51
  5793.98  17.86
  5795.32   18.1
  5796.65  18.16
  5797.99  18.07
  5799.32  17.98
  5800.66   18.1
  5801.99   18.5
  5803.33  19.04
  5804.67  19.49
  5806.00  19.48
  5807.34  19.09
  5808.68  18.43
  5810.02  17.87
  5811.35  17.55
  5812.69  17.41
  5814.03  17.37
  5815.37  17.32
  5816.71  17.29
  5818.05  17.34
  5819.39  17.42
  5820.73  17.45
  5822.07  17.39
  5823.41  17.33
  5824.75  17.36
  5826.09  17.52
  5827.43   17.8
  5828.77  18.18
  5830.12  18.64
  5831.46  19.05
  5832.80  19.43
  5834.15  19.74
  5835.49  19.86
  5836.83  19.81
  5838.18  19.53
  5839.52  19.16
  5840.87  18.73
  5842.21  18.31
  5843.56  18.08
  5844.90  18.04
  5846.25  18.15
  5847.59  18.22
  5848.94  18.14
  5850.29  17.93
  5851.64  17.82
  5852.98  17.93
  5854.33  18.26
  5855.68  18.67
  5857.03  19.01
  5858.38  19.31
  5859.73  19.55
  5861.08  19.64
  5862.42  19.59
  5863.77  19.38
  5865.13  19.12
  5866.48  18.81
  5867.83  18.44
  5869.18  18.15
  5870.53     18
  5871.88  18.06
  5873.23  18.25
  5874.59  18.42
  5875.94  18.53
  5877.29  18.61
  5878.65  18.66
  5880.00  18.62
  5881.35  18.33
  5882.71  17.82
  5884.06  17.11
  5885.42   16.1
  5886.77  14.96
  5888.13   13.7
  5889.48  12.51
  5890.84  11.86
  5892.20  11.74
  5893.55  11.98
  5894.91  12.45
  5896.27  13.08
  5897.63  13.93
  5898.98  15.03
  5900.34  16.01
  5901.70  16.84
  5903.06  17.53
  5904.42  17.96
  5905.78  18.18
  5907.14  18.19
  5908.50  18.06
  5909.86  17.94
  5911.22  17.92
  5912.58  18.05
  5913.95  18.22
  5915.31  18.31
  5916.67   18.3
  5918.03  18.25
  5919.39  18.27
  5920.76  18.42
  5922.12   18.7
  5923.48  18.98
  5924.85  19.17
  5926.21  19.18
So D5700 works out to 2.7 AA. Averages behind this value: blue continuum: 18.1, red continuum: 19.8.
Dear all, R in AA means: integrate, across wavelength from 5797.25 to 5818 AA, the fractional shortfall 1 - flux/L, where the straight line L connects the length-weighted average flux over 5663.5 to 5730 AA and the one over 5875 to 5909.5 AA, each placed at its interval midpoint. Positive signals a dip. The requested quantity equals -1.7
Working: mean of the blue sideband 17.8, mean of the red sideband 16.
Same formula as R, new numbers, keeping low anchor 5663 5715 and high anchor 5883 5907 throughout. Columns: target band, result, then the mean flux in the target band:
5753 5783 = -2.9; 18.1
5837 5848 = -2.2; 18.6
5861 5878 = -3.9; 18.7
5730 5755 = -3.5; 19.2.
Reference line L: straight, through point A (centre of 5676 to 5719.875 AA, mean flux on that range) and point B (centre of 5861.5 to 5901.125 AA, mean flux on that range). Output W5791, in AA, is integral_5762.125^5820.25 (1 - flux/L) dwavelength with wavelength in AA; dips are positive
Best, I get -3.6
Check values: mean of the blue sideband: 17.3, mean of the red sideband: 16.5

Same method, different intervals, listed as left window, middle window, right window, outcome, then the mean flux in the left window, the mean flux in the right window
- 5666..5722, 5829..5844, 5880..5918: -2.3 AA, 17.5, 16.1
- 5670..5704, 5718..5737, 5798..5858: -1.5 AA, 17.7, 18.3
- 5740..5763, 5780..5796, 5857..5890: 1.1 AA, 18.9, 18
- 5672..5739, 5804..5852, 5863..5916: -3.1 AA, 17.9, 16.8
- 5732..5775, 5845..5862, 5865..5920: -1.2 AA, 18.7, 16.8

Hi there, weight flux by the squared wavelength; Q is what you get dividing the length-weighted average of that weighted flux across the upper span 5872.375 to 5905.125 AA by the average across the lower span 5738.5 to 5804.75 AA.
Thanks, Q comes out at 0.9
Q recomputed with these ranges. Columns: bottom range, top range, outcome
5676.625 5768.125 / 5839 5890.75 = 1.04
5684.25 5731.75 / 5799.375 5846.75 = 1.07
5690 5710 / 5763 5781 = 1.09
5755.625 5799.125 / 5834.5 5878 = 1.08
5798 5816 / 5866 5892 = 0.95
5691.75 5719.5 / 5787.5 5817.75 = 1.10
